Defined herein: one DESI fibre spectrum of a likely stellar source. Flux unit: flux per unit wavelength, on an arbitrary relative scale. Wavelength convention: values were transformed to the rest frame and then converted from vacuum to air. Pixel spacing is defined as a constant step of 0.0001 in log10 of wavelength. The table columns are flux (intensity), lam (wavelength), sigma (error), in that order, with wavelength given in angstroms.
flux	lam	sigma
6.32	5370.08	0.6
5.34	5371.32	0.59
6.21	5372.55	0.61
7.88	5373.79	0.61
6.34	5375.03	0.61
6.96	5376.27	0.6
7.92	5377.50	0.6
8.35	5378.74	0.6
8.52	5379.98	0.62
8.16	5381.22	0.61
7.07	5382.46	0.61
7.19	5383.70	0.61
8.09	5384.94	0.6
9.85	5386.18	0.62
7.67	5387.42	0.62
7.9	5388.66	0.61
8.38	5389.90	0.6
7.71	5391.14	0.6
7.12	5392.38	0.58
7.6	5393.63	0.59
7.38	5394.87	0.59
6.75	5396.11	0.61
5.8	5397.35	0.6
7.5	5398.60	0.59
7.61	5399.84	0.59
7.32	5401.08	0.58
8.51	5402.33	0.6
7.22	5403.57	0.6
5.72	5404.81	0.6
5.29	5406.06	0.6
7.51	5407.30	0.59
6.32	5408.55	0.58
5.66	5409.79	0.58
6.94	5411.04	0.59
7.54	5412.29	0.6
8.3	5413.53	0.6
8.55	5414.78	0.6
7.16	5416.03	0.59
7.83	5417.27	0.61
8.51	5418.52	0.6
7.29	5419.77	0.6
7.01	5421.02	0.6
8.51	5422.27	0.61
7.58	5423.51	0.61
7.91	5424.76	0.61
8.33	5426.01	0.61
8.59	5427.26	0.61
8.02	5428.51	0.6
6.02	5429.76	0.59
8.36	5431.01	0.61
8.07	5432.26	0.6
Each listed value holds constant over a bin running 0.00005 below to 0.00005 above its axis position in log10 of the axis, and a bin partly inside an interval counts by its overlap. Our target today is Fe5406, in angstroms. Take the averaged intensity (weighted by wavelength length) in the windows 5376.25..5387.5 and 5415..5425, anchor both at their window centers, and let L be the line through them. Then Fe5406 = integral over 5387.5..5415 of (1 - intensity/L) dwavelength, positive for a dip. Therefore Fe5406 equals 2.4 angstroms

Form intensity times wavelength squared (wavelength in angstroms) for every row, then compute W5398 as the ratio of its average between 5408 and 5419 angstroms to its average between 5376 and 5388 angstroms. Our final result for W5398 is 0.94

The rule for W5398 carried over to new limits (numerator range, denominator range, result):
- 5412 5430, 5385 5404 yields 1.04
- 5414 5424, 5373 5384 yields 1.05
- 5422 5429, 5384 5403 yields 1.08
